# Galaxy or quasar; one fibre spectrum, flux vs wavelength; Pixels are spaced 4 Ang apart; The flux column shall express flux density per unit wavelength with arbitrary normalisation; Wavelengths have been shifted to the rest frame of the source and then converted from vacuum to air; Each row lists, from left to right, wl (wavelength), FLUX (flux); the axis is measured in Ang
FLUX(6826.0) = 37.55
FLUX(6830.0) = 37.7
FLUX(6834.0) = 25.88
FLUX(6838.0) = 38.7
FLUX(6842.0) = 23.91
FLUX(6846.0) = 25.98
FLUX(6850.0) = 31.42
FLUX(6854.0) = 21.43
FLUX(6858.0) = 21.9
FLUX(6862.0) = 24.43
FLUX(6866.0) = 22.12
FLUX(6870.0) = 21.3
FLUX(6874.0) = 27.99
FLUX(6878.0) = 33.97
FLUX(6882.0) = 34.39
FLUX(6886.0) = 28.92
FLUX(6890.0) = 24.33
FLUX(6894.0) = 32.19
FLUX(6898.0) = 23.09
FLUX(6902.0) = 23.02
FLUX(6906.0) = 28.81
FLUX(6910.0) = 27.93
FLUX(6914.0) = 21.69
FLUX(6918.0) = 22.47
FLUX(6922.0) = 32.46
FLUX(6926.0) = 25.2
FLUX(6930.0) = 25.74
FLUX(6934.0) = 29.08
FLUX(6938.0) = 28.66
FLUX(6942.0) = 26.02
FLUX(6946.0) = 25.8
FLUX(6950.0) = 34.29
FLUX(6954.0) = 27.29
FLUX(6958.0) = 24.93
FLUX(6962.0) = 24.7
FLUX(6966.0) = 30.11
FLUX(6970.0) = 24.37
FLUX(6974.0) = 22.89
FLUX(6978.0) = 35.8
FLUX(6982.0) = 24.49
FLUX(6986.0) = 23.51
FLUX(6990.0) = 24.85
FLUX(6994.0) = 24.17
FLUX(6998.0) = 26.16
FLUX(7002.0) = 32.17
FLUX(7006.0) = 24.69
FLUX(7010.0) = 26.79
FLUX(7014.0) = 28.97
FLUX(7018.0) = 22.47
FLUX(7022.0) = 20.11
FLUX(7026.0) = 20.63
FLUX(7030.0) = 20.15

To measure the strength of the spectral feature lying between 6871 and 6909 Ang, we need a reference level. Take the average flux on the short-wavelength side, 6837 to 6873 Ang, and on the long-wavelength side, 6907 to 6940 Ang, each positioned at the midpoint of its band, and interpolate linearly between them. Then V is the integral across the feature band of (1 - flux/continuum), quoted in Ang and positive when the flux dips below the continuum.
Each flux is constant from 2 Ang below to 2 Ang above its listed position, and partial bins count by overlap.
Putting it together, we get -3.3 Ang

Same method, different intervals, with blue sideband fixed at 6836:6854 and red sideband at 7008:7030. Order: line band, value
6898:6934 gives 1.1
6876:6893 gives -1.7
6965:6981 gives -1.9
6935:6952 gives -1.9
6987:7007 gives -1.8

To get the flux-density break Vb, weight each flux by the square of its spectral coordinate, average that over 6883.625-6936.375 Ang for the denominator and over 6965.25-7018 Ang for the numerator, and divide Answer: 1.02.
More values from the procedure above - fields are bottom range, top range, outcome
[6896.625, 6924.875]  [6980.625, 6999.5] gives 0.98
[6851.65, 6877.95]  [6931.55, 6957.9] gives 1.20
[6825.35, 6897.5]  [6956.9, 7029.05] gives 0.94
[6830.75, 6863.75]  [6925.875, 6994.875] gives 1.02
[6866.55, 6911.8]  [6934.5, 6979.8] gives 1.02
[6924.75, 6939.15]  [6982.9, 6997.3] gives 0.91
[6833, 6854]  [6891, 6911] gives 0.95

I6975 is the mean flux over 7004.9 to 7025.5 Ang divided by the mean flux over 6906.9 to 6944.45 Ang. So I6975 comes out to 0.91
